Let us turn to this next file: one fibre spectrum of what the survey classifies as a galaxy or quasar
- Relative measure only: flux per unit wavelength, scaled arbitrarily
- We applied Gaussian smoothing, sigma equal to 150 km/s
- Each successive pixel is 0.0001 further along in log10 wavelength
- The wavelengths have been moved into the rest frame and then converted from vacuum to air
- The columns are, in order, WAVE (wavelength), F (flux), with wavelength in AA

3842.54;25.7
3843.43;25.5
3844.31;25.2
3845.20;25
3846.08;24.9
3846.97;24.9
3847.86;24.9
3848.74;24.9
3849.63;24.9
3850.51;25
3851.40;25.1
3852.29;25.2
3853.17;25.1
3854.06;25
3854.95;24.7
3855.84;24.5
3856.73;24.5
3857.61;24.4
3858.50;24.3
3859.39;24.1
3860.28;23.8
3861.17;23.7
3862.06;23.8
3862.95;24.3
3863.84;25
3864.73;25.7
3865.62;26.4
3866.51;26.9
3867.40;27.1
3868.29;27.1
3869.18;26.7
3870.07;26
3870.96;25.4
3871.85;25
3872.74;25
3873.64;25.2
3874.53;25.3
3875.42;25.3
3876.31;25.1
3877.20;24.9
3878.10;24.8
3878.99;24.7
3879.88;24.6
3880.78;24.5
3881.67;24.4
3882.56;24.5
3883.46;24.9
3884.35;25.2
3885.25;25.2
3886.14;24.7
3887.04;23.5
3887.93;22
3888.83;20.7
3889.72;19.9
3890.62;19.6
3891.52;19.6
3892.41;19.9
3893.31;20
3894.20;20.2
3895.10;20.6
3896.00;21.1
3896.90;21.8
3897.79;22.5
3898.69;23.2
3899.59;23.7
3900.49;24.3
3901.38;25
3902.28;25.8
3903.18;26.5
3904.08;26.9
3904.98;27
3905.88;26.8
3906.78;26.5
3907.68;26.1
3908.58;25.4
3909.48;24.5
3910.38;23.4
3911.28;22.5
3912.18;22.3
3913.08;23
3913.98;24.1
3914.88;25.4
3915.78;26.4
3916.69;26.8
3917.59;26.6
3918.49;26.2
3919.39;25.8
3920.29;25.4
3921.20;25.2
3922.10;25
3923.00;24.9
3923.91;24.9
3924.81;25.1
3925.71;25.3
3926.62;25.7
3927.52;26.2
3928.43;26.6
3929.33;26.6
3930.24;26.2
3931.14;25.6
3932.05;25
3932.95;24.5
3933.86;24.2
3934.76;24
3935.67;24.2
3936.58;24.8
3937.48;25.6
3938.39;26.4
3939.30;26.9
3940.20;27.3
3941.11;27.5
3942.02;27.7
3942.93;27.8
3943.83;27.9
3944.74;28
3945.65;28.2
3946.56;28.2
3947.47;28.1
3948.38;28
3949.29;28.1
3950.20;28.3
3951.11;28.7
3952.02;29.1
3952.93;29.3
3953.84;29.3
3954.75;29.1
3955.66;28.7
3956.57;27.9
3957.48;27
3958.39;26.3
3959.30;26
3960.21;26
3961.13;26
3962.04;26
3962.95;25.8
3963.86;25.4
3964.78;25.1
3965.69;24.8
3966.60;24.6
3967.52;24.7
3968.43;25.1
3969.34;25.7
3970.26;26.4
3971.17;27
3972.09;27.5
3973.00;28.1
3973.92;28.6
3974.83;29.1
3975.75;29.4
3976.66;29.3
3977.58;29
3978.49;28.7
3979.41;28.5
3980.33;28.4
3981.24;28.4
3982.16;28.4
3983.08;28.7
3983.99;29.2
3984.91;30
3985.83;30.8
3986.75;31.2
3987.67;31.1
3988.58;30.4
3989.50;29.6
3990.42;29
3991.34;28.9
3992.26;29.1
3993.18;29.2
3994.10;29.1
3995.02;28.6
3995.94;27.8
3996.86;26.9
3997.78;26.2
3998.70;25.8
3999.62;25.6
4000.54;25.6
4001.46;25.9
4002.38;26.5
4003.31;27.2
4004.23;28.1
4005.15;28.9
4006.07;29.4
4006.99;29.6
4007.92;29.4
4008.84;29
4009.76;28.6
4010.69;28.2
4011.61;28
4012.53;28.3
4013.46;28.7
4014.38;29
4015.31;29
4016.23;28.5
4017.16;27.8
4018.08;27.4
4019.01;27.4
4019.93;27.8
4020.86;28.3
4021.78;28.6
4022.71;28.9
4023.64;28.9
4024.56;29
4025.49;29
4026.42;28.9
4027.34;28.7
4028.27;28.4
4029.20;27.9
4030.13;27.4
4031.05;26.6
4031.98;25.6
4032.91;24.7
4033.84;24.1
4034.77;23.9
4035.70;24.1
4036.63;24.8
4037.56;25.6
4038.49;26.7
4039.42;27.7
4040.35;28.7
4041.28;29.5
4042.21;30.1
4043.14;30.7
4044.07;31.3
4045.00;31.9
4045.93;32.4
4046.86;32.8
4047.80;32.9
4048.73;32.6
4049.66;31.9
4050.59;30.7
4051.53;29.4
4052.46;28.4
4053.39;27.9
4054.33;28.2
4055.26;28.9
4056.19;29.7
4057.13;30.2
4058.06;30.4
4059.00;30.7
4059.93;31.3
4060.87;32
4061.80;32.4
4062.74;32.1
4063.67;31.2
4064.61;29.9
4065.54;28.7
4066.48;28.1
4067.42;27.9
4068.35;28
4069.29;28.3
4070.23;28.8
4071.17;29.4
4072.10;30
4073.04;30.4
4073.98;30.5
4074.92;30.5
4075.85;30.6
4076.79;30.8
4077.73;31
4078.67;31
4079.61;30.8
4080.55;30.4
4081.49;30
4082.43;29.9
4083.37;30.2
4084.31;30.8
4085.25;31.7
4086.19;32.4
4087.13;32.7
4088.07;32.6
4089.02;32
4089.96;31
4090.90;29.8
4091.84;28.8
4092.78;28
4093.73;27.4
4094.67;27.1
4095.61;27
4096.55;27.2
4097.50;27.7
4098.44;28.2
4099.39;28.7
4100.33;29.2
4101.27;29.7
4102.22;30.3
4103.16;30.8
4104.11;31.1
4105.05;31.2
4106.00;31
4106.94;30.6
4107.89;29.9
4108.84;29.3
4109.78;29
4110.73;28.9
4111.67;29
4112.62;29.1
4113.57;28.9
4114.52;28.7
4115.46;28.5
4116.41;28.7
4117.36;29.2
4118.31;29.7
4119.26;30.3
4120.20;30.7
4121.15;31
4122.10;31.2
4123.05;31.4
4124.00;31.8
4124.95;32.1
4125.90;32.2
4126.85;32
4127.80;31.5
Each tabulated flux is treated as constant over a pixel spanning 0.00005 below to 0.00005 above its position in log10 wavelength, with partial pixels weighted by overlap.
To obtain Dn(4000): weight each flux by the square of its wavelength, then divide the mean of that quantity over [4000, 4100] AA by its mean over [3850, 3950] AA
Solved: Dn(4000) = 1.26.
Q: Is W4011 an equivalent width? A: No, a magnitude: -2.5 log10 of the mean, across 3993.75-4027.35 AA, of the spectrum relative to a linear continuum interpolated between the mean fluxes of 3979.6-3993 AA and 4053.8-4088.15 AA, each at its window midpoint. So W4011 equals 0.06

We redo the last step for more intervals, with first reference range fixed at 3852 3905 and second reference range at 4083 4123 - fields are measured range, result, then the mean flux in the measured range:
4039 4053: -0.09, 30.7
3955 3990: -0.05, 27.7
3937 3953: -0.08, 27.8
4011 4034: -0.01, 27.9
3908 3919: 0.01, 24.8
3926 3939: 0.00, 25.4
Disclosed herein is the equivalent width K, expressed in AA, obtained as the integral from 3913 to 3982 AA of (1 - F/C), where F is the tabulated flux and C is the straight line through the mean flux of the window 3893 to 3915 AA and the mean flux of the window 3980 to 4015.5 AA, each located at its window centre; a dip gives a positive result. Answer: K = -1.70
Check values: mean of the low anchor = 24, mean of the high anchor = 28.5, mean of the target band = 26.7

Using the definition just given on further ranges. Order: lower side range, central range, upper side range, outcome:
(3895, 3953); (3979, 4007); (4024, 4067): -0.8 AA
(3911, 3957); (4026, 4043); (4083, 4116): 0.9 AA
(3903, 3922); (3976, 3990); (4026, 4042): -1.8 AA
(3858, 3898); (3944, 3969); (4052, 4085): -0.7 AA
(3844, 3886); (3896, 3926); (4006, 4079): 1.3 AA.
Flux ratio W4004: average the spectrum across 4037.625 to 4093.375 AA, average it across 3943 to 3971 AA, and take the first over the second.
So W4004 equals 1.1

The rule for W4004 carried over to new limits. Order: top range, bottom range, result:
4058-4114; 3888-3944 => 1.22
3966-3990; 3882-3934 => 1.17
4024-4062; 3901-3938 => 1.14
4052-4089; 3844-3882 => 1.21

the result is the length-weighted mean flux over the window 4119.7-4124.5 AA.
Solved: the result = 31.2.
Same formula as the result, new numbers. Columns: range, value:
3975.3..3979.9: 29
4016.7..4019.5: 27.6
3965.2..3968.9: 24.9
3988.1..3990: 30.1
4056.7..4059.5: 30.5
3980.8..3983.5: 28.4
